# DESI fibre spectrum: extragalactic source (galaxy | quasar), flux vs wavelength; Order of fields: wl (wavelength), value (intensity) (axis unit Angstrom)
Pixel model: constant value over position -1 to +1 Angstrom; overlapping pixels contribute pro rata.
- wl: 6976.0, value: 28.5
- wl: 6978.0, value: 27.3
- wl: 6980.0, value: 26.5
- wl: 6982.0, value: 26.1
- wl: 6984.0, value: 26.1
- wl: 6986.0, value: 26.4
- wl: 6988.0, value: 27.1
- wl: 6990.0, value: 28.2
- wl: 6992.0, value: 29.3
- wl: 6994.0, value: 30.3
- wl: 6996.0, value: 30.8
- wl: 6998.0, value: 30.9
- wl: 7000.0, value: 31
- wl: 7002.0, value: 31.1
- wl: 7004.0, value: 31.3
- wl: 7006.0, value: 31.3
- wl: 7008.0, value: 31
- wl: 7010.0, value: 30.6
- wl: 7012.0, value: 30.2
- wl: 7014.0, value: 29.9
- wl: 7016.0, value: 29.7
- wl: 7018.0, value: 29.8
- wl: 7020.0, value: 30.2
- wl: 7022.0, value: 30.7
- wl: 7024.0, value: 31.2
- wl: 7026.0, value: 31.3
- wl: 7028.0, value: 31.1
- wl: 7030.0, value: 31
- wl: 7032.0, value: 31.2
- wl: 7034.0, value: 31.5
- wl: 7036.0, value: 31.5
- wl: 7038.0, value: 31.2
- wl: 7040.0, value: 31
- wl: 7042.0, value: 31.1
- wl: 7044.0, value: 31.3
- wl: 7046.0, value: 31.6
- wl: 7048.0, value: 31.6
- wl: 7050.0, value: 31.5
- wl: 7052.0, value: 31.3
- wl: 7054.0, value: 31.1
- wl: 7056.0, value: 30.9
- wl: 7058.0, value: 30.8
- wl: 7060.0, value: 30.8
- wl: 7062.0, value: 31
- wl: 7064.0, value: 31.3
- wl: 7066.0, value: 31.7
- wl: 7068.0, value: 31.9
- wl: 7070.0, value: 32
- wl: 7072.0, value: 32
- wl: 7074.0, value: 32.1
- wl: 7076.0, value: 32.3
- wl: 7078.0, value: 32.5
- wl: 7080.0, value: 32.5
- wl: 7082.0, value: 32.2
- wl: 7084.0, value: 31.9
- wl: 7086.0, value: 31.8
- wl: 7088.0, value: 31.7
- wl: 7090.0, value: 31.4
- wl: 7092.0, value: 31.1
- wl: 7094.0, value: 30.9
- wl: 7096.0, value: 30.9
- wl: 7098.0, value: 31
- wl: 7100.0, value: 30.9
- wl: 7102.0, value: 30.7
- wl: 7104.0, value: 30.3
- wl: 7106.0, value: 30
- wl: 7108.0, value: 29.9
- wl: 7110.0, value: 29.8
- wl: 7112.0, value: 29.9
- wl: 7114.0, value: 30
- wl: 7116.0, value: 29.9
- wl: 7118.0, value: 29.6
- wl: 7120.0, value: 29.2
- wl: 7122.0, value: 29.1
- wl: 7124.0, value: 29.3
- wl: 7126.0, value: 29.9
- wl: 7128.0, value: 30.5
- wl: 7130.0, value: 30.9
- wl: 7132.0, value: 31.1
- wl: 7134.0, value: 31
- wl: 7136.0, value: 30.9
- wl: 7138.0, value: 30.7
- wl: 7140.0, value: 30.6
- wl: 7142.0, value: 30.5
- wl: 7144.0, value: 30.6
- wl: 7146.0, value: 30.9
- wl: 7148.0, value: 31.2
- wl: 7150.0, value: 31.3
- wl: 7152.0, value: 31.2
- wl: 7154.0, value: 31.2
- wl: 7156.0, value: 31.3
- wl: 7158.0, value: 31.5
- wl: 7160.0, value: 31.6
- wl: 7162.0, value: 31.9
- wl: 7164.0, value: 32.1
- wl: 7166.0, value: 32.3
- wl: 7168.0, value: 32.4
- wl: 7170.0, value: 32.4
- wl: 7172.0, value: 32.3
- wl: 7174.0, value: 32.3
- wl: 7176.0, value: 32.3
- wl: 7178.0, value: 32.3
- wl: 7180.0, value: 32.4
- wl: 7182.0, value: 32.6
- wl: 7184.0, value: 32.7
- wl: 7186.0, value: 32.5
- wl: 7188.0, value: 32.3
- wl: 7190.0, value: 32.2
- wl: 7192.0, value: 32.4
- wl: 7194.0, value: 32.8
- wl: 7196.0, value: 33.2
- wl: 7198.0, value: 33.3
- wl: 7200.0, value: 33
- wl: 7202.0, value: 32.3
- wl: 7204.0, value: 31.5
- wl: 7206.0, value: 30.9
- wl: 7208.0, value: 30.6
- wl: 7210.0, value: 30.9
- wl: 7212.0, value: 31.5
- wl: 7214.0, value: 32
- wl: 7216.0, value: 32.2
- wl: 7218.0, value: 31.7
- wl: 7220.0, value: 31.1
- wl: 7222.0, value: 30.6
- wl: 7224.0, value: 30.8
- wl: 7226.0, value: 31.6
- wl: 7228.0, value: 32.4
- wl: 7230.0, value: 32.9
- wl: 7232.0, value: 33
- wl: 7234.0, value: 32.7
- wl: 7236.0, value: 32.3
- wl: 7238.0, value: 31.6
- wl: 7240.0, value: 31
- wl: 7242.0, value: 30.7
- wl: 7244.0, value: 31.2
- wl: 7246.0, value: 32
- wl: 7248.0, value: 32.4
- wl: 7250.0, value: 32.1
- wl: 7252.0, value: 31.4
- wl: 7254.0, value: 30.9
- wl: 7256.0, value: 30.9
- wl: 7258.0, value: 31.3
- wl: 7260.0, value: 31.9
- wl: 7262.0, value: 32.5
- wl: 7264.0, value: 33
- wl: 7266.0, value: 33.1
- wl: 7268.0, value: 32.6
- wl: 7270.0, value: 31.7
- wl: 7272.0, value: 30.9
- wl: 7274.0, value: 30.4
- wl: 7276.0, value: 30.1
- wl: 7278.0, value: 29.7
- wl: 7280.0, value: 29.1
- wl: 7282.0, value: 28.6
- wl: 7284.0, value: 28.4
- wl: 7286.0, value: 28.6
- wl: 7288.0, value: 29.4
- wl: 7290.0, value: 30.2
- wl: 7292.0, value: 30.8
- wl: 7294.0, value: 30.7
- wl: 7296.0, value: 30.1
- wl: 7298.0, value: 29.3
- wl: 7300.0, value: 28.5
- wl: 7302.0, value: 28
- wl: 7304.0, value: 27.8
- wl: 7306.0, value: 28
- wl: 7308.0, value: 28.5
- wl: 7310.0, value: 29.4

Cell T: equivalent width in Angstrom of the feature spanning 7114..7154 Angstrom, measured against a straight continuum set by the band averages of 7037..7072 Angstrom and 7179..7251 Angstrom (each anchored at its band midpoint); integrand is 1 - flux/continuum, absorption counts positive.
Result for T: 1.5 Angstrom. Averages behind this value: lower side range 31.3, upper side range 32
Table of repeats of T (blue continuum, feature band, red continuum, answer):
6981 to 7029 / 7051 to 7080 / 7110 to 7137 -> -1.6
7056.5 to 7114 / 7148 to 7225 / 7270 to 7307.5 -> -4.1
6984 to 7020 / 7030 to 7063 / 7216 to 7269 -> -1.1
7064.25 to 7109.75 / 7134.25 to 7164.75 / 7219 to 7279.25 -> 0.3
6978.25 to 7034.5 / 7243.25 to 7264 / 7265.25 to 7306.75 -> -1.3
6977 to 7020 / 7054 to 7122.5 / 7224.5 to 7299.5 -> -2.5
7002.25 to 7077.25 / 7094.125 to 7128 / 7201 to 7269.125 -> 1.4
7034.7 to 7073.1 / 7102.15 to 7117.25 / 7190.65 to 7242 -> 0.7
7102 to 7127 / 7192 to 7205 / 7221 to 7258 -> -0.7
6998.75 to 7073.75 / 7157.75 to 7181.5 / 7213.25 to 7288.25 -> -0.7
